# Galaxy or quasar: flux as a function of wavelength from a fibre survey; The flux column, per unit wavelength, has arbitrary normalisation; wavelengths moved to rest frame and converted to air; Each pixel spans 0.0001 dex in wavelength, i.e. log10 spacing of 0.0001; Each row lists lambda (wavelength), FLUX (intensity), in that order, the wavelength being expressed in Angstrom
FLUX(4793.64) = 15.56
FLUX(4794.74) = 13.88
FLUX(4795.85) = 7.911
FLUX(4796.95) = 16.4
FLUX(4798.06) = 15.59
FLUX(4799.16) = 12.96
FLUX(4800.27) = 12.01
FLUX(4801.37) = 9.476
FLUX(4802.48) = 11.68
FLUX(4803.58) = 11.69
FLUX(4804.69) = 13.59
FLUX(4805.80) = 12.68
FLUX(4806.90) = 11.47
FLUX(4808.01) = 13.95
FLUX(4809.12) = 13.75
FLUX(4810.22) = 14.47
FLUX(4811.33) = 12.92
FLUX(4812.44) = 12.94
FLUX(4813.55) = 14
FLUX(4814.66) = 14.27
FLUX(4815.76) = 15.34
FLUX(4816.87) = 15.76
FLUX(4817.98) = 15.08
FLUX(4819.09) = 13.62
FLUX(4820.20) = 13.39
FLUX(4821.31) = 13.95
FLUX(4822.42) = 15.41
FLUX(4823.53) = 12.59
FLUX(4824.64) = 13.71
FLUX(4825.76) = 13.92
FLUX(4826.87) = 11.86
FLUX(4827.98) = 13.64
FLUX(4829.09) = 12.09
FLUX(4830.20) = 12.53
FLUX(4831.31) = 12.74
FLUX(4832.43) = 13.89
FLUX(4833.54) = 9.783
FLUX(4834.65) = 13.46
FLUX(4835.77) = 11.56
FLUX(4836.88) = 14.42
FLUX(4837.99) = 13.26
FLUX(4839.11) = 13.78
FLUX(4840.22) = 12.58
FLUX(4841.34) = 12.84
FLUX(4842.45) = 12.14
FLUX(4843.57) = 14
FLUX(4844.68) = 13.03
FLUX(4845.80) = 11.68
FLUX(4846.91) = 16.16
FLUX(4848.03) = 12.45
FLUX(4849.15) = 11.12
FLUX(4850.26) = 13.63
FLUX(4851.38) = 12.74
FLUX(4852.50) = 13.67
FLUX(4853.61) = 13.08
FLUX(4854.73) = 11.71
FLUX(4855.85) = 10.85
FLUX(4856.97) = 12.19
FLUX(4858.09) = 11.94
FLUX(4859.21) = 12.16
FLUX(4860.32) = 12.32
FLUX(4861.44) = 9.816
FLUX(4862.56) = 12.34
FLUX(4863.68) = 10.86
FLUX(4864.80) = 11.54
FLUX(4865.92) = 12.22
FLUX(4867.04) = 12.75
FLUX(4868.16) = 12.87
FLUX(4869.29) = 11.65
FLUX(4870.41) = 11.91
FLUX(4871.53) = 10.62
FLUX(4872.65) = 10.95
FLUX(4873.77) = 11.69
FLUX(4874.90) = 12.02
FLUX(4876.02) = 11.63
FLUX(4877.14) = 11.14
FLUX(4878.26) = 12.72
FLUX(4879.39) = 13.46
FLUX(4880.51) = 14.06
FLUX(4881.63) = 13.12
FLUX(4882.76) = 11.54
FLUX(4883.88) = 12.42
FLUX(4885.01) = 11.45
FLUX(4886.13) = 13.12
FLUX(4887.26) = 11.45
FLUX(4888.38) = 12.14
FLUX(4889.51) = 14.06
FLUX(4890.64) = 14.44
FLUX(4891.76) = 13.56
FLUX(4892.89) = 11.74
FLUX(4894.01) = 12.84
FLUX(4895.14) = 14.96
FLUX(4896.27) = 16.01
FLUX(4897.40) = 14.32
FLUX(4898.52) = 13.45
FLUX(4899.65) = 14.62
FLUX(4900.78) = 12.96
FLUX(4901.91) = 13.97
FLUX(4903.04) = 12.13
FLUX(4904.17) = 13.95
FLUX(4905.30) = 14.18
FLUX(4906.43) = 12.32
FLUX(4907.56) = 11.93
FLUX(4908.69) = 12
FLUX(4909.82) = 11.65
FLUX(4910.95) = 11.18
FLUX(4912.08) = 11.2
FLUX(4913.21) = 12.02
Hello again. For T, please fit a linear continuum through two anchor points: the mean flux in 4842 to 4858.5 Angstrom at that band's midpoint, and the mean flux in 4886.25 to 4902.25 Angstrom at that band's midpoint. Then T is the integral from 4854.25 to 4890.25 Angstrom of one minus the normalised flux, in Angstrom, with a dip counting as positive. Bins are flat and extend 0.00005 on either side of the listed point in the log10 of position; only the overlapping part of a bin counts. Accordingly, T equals 3.0 Angstrom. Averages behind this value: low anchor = 12.7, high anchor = 13.6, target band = 12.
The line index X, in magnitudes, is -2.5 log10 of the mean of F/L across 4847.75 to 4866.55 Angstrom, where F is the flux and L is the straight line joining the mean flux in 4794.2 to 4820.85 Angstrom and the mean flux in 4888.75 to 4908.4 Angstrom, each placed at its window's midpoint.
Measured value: 0.12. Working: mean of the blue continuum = 13.3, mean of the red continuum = 13.6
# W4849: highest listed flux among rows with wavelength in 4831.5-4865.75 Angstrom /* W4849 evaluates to 16.16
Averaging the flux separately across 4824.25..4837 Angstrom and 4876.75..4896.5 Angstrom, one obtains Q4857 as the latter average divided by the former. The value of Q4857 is 1.02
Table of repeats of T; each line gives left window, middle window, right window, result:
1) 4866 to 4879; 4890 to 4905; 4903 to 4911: -1.8 Angstrom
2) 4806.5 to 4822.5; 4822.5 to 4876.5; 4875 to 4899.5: 4.4 Angstrom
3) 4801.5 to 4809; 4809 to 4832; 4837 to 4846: -1.9 Angstrom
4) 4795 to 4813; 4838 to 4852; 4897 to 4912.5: -0.3 Angstrom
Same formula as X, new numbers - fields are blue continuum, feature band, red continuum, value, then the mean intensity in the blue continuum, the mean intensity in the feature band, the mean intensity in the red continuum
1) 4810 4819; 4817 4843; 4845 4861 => 0.03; 14.3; 13.2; 12.5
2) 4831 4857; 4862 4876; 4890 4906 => 0.13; 12.8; 11.8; 13.8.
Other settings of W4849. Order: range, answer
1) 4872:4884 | 14.06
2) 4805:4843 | 15.76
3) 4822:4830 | 15.41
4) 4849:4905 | 16.01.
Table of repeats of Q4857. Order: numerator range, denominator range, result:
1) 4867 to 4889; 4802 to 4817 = 0.90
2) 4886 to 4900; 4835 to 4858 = 1.06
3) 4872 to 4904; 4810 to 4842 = 0.96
